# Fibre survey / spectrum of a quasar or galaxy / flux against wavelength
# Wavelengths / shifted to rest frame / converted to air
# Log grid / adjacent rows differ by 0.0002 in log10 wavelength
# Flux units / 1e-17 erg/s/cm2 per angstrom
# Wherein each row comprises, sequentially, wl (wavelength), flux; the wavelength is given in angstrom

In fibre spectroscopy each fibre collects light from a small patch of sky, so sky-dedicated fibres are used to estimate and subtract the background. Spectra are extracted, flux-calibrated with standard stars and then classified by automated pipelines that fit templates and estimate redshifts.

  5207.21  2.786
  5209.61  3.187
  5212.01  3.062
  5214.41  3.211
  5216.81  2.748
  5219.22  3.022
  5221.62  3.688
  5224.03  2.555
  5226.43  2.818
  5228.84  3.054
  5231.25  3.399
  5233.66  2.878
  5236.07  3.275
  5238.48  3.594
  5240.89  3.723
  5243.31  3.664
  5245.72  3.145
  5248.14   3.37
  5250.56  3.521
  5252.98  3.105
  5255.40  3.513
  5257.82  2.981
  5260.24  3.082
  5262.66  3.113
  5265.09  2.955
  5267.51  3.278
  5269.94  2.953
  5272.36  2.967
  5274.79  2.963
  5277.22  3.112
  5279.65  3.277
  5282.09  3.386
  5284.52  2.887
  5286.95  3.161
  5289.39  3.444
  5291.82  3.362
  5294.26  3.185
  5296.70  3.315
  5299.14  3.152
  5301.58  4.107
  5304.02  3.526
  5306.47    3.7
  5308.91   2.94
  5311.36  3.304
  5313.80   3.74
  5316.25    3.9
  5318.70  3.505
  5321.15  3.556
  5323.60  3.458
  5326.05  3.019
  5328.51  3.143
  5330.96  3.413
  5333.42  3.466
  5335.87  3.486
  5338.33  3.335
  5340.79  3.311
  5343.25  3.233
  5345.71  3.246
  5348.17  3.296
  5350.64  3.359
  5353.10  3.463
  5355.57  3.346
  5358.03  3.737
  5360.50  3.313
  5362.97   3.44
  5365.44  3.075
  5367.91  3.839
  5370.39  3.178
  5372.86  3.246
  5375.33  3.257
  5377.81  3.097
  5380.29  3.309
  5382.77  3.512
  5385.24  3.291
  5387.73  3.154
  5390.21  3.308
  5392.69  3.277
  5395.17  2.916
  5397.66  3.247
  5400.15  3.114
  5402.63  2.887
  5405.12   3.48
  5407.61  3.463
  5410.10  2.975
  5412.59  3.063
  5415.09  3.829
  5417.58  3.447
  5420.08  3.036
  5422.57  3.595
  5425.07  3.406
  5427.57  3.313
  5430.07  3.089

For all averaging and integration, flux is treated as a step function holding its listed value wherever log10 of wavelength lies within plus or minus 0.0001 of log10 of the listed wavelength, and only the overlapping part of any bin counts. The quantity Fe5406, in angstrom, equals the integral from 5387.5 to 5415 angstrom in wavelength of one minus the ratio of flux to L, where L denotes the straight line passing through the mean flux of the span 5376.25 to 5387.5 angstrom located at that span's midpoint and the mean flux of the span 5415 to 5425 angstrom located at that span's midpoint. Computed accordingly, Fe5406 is 1.3 angstrom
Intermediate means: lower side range 3.29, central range 3.2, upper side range 3.43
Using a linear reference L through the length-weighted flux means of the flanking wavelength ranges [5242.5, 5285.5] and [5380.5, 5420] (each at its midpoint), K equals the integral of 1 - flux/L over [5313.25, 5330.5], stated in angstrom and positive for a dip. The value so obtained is -1.33 angstrom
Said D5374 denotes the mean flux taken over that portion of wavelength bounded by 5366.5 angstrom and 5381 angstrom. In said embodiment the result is 3.32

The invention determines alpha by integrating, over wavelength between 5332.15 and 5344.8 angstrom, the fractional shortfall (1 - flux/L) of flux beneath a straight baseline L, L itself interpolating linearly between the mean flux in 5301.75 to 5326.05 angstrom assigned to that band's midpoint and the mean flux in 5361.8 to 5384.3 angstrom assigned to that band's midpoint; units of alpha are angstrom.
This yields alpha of 0.3 angstrom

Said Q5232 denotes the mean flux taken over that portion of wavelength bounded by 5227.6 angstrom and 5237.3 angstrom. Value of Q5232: 3.15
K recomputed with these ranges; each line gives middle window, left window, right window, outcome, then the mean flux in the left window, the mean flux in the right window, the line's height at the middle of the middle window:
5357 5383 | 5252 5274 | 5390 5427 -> -1.0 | 3.1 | 3.27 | 3.23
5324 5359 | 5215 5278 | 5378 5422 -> -1.3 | 3.17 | 3.26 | 3.22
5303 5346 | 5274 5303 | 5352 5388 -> -1.2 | 3.29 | 3.35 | 3.32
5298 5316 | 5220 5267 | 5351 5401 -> -1.4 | 3.23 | 3.31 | 3.27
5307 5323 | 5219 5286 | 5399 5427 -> -1.3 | 3.19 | 3.3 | 3.23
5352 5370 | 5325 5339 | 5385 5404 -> -1.2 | 3.31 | 3.14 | 3.23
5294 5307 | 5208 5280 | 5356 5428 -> -1.2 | 3.17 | 3.3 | 3.22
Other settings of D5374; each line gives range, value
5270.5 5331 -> 3.34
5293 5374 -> 3.4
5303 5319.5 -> 3.52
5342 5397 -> 3.31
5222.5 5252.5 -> 3.25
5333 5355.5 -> 3.35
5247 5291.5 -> 3.17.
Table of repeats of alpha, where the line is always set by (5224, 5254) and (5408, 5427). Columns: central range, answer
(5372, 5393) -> 0.3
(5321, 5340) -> -0.2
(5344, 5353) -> 0.0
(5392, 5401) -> 0.5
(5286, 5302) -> -0.3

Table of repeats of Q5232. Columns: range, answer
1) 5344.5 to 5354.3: 3.34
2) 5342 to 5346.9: 3.24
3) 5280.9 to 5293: 3.25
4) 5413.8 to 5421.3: 3.43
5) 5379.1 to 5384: 3.41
